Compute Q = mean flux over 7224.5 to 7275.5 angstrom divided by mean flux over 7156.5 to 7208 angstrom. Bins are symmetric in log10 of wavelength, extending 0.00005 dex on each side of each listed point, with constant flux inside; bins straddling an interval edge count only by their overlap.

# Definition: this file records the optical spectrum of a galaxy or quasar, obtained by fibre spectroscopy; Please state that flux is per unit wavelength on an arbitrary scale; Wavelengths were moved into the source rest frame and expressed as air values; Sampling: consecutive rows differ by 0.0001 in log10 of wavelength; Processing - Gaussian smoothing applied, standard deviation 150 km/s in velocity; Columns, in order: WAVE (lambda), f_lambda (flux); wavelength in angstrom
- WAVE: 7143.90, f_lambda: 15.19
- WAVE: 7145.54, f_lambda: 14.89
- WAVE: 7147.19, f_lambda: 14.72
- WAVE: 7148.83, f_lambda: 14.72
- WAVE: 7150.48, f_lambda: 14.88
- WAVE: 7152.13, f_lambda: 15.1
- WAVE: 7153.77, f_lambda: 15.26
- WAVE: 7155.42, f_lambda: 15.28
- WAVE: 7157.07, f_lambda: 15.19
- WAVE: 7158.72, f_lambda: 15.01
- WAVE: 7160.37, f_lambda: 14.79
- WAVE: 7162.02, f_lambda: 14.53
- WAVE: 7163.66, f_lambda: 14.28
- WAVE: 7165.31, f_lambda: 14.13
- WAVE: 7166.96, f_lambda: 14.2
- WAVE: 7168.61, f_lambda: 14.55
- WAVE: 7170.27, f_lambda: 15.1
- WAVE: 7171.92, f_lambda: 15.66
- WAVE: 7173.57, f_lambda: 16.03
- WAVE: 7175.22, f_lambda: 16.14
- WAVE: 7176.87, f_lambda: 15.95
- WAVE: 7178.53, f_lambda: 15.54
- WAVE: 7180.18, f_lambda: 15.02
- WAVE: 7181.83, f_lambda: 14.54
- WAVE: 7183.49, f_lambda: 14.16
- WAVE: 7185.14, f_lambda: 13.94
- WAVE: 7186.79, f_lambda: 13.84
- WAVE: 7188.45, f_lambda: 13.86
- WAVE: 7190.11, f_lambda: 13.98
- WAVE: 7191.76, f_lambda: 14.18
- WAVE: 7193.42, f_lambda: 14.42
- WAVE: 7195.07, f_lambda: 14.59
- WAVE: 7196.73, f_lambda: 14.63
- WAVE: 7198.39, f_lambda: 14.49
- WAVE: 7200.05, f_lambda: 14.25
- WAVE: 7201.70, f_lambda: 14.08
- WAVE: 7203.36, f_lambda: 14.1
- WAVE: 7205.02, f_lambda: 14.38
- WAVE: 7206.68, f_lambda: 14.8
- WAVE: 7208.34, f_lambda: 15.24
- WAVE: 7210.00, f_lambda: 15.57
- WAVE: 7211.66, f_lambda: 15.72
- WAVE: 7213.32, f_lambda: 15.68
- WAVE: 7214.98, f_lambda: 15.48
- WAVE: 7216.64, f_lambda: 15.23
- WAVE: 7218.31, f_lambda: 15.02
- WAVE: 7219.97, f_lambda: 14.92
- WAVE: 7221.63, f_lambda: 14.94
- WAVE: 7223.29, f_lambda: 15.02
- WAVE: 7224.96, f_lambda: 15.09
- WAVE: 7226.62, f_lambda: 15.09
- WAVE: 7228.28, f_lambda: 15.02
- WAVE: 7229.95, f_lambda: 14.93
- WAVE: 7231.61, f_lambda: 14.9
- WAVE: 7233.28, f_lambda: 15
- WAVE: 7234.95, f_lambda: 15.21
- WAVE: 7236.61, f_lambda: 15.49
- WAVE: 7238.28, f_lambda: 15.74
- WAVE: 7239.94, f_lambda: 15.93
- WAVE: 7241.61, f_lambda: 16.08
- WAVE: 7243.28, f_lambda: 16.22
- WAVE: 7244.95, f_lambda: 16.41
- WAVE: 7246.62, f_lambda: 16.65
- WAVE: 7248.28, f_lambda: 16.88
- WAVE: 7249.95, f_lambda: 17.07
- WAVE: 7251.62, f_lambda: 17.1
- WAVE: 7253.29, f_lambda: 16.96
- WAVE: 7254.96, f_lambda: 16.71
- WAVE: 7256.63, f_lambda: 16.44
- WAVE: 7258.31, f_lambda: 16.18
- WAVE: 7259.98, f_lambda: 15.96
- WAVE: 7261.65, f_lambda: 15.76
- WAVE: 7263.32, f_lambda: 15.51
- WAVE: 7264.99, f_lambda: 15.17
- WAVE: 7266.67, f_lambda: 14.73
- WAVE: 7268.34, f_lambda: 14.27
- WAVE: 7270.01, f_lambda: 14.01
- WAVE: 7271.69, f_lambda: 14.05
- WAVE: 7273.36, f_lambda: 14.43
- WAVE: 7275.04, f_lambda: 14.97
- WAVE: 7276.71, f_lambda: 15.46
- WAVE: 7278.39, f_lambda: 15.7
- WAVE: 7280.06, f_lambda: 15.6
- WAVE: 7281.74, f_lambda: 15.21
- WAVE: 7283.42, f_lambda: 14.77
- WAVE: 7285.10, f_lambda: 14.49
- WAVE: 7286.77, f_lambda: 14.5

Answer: 1.07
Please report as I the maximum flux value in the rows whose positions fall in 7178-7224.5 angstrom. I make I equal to 15.72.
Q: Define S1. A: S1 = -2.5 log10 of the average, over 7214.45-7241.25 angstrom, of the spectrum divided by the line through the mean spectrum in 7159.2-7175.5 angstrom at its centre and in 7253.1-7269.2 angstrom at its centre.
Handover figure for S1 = 0.02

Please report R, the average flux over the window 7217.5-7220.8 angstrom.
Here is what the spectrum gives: 15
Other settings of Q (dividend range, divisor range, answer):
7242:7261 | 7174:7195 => 1.13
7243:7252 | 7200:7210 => 1.15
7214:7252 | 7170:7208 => 1.06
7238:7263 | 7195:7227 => 1.10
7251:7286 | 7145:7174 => 1.03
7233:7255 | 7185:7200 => 1.14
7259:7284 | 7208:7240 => 0.99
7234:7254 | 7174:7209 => 1.12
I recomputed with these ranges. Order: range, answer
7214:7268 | 17.1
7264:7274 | 15.17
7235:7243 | 16.08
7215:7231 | 15.23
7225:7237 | 15.49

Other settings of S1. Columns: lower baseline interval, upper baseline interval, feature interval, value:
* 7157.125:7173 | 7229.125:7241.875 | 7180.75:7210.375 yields 0.05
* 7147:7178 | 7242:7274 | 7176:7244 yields 0.04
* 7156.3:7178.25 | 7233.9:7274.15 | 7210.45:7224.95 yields 0.02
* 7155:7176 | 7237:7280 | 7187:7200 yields 0.07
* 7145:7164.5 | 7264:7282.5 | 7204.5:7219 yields -0.03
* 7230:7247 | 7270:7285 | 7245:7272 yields -0.04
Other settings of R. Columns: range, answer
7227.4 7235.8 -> 15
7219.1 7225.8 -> 15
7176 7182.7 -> 15.3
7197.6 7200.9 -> 14.4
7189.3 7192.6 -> 14.1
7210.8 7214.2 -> 15.7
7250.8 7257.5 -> 16.8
